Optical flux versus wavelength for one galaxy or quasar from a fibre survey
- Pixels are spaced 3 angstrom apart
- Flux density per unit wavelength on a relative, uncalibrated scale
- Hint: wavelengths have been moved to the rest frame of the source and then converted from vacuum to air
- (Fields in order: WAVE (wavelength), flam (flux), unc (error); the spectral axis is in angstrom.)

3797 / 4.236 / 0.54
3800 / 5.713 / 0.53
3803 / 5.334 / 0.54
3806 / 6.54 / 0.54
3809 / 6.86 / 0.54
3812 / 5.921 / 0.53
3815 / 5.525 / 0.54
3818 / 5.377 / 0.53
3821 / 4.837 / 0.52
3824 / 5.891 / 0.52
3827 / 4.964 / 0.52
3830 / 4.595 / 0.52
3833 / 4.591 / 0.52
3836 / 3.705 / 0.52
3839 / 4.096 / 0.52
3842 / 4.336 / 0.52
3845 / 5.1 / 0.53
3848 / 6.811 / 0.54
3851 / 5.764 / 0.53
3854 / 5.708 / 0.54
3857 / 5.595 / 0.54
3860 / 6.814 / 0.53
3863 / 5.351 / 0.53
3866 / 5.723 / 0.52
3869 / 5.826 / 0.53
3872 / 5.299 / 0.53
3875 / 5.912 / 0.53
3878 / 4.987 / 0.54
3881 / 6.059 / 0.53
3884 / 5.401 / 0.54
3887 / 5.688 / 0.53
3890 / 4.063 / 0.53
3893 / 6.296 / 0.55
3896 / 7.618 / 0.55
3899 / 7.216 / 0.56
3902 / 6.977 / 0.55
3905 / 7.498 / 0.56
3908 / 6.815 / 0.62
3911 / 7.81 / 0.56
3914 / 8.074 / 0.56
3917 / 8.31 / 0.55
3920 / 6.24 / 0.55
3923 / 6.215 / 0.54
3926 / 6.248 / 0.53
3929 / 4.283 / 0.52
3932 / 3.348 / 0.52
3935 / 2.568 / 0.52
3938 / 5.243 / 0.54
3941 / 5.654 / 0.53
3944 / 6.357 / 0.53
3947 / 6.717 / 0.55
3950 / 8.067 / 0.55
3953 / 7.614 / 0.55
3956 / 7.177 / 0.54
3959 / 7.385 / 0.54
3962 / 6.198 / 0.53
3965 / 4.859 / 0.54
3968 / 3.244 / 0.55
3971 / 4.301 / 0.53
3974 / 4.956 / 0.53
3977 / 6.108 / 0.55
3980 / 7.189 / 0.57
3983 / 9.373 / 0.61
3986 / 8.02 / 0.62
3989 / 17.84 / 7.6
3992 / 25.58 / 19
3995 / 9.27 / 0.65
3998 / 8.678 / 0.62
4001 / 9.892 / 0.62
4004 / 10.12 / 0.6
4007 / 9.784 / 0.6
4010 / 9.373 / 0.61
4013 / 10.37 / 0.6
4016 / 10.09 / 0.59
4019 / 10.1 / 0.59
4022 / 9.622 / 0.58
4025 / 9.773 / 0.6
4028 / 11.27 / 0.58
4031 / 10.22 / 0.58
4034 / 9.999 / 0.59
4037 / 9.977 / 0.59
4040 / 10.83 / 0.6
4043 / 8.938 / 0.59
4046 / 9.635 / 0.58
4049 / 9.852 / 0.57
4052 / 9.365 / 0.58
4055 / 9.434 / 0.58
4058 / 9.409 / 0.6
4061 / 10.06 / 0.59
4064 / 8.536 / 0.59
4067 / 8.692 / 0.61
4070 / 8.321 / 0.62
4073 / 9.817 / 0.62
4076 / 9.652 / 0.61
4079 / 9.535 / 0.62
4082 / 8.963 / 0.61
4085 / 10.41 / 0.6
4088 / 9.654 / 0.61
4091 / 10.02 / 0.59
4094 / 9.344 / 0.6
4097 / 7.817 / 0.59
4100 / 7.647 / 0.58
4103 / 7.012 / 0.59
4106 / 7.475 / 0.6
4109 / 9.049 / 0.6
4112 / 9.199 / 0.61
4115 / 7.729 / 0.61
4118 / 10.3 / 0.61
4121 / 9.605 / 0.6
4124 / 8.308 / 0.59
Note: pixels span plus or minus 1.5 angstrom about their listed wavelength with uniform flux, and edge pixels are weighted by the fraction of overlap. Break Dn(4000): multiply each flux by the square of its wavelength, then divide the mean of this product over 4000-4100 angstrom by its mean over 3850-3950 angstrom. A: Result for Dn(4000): 1.7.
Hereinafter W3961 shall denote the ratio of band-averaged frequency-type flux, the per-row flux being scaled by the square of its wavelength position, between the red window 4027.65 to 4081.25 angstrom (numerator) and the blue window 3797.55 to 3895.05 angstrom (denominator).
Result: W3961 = 2.0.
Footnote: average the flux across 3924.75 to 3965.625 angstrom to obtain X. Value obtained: 5.86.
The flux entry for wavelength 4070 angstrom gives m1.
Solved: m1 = 8.321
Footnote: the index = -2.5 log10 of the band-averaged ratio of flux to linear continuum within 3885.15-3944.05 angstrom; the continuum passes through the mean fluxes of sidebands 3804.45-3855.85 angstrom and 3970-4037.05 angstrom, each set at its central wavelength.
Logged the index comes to 0.24 mag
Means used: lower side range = 5.33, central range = 6.12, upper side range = 10.1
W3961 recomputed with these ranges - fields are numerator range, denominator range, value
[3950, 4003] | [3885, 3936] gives 1.45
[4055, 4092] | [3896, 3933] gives 1.53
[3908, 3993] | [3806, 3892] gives 1.41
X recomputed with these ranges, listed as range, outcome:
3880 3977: 6.08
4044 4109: 9.08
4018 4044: 10.1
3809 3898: 5.48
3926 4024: 8.09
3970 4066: 9.96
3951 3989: 6.84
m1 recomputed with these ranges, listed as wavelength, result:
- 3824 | 5.891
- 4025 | 9.773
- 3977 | 6.108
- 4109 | 9.049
